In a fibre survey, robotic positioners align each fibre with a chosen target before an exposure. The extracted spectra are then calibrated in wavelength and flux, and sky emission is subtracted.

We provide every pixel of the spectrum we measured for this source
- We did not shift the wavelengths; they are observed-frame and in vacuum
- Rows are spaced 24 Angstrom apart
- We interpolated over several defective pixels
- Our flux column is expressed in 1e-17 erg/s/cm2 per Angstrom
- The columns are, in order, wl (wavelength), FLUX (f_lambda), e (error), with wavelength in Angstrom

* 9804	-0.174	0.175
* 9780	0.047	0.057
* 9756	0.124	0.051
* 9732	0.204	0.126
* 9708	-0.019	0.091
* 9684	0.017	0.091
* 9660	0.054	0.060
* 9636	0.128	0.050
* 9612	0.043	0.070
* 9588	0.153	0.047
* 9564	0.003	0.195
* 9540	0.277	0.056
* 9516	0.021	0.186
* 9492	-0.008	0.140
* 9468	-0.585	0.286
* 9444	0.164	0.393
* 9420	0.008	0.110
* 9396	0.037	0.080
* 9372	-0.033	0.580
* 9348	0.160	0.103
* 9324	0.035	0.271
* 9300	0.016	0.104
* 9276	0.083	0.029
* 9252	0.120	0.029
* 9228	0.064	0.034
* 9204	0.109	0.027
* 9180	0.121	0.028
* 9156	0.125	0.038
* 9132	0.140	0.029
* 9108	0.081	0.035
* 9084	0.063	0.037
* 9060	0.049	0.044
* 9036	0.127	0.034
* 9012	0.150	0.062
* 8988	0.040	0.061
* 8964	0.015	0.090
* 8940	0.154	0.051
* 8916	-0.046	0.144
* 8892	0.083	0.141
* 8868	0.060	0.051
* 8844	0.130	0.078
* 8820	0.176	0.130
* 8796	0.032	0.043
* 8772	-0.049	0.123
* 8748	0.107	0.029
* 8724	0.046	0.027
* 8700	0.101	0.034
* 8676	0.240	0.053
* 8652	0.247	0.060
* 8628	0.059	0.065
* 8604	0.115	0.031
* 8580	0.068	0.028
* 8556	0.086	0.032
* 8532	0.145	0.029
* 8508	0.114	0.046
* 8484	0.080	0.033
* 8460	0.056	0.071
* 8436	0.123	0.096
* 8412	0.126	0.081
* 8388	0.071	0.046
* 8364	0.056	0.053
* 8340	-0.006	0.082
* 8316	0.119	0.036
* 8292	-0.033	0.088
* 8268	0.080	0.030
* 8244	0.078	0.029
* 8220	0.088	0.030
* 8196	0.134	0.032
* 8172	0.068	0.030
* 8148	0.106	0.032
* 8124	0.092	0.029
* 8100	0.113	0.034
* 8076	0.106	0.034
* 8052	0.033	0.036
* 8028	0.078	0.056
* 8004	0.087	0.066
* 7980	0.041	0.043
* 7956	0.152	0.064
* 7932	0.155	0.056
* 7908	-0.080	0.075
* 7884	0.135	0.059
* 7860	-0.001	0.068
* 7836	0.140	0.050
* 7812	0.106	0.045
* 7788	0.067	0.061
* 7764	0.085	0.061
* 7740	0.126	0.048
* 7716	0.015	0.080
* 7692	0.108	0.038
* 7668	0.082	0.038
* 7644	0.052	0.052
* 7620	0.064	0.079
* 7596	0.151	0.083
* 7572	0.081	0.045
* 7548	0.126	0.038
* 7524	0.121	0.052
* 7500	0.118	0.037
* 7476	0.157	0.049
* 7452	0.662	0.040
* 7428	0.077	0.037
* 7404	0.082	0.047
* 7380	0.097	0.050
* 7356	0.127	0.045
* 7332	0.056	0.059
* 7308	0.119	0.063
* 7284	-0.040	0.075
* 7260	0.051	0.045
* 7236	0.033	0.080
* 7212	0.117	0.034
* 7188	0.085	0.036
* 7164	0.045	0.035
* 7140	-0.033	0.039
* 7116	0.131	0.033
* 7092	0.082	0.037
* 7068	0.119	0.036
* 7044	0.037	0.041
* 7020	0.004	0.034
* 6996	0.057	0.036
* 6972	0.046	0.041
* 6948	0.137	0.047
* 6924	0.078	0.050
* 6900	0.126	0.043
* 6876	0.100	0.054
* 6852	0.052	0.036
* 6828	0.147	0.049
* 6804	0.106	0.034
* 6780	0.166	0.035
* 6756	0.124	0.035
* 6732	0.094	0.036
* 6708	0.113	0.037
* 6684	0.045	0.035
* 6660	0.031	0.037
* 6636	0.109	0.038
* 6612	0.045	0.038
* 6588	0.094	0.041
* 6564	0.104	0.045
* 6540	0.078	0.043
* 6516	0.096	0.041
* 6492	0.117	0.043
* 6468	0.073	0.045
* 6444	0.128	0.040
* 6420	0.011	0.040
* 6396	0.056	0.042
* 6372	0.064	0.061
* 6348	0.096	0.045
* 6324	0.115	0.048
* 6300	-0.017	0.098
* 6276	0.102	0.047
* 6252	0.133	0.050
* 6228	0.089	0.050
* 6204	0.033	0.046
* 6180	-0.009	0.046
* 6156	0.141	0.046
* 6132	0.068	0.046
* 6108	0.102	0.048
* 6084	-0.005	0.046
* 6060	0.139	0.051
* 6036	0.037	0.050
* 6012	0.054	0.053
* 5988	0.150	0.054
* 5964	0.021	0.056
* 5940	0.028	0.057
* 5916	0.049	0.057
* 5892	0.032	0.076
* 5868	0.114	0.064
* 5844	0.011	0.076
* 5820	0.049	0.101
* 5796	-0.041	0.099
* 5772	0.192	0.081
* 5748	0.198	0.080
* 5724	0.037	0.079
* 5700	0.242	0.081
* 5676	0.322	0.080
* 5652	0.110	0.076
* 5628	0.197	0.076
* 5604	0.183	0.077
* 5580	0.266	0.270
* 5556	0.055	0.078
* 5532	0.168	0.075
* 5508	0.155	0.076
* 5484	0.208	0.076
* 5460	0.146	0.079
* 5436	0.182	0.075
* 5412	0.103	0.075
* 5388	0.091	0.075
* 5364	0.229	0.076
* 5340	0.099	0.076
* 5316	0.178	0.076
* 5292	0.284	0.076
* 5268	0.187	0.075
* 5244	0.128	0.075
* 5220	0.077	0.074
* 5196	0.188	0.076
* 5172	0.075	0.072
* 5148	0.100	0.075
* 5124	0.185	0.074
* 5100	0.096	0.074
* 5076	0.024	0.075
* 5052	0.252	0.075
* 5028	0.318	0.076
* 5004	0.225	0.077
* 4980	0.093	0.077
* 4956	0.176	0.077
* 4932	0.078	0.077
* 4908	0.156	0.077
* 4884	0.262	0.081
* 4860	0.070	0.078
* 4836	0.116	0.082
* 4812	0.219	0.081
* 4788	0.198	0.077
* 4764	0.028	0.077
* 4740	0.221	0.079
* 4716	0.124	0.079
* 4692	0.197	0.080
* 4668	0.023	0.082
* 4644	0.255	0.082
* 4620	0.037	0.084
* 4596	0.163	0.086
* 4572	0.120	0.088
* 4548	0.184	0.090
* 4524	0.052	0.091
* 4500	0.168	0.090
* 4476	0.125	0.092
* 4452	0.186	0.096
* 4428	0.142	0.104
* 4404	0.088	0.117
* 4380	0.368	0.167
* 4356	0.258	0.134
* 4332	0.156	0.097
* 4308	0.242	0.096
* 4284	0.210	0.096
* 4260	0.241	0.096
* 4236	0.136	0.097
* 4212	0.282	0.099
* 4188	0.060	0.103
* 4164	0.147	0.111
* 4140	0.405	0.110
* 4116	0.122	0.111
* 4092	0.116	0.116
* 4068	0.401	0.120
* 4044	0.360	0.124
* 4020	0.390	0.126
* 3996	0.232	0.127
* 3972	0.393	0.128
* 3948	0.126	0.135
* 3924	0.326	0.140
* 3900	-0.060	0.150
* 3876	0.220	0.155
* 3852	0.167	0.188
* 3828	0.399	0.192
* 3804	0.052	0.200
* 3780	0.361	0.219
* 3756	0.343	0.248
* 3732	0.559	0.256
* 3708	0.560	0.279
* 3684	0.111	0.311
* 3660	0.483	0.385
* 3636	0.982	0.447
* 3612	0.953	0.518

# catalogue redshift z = 1.00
